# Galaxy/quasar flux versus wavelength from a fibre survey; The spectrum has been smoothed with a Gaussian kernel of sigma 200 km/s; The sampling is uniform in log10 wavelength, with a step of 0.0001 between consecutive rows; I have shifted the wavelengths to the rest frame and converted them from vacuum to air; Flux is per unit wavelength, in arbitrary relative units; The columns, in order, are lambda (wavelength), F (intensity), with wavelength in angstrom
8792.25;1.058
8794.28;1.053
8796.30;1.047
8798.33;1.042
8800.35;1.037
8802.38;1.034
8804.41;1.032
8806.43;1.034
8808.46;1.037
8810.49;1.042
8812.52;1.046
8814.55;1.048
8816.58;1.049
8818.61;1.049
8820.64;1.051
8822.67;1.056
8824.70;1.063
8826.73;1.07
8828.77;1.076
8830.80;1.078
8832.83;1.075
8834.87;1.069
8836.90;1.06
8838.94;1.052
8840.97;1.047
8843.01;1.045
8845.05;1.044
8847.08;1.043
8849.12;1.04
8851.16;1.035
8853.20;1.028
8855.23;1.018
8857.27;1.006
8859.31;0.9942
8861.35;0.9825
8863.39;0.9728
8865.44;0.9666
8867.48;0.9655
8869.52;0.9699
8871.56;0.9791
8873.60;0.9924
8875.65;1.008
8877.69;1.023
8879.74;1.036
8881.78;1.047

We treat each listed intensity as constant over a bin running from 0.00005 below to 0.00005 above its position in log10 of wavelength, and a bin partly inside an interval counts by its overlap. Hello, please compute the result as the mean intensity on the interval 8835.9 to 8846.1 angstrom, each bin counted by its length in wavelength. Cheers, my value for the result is 1.05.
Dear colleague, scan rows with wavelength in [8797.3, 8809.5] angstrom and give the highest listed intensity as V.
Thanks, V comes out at 1.042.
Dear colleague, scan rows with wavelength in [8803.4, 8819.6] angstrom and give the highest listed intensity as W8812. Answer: 1.049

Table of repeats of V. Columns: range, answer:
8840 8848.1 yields 1.047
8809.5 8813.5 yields 1.046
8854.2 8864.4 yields 1.018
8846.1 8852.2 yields 1.043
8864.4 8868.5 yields 0.9666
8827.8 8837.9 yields 1.078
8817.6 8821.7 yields 1.051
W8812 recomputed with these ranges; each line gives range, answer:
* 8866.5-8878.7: 1.023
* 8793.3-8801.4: 1.053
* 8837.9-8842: 1.052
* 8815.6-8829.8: 1.076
